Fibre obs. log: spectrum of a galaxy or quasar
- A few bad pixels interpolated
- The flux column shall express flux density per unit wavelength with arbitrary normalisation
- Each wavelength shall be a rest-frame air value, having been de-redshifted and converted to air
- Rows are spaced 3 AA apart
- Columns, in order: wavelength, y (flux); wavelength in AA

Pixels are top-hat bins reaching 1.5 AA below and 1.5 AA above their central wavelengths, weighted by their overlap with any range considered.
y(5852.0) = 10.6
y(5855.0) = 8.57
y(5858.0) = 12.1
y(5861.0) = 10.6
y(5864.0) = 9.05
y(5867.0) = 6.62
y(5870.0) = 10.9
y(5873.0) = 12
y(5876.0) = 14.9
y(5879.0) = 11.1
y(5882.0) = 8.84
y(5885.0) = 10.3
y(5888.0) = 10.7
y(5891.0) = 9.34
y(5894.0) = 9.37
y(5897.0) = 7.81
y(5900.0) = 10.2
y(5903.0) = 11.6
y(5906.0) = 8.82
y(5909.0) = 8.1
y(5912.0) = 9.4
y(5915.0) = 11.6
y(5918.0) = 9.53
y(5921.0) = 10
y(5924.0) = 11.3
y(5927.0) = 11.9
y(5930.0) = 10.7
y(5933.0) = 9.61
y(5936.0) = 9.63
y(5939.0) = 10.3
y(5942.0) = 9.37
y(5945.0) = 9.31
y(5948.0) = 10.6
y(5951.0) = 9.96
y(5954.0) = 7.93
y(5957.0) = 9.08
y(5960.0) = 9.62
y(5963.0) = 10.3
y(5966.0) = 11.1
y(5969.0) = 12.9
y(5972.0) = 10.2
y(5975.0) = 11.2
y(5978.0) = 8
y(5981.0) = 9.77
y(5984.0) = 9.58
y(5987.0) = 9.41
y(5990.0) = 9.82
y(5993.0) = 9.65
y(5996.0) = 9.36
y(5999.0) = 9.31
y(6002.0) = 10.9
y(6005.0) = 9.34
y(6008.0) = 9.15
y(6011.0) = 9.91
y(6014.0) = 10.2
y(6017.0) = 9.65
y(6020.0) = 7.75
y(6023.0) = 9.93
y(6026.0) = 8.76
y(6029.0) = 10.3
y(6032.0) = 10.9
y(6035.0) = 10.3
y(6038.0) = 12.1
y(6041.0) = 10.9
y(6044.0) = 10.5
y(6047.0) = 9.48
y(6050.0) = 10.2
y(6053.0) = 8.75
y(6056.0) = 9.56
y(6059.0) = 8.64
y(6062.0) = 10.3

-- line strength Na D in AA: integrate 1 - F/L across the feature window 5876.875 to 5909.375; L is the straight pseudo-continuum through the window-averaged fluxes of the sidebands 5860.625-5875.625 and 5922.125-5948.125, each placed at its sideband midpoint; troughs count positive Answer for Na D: 1.26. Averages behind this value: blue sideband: 10.2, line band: 9.81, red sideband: 10.3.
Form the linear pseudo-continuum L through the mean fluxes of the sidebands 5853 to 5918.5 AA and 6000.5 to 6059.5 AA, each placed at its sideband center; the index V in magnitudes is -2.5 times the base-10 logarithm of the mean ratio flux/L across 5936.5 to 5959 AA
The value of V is 0.05 mag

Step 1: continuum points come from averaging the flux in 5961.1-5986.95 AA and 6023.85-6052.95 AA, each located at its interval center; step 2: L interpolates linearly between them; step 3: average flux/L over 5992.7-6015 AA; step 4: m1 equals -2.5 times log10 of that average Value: 0.063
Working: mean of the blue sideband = 10.3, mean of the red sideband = 10.3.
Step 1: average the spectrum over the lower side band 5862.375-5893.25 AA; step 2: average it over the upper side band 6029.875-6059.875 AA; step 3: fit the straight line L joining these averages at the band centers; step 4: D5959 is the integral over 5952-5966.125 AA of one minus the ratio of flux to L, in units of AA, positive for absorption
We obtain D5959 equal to 1.1 AA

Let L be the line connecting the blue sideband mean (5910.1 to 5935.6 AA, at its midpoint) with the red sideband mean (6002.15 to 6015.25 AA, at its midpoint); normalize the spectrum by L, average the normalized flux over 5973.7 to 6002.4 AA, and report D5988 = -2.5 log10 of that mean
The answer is 0.03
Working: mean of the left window 10.4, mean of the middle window 9.64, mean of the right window 9.77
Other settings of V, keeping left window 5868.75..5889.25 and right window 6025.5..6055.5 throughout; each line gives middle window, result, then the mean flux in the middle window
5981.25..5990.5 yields 0.11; 9.6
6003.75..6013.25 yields 0.10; 9.53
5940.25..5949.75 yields 0.11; 9.78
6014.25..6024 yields 0.13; 9.21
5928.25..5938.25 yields 0.09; 10.1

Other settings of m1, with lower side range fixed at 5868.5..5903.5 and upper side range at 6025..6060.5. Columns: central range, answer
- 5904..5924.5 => 0.07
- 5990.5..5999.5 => 0.08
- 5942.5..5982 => 0.03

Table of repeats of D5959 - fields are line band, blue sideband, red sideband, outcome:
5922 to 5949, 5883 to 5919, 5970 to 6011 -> -1.6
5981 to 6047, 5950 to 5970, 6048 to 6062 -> -1.4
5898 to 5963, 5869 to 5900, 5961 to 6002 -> 2.4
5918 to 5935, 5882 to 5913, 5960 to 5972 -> -0.7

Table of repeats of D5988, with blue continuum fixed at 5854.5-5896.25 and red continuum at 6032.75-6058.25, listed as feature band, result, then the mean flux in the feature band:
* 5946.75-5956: 0.090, 9.44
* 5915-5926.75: -0.035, 10.6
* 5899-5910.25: 0.065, 9.69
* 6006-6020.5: 0.086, 9.44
